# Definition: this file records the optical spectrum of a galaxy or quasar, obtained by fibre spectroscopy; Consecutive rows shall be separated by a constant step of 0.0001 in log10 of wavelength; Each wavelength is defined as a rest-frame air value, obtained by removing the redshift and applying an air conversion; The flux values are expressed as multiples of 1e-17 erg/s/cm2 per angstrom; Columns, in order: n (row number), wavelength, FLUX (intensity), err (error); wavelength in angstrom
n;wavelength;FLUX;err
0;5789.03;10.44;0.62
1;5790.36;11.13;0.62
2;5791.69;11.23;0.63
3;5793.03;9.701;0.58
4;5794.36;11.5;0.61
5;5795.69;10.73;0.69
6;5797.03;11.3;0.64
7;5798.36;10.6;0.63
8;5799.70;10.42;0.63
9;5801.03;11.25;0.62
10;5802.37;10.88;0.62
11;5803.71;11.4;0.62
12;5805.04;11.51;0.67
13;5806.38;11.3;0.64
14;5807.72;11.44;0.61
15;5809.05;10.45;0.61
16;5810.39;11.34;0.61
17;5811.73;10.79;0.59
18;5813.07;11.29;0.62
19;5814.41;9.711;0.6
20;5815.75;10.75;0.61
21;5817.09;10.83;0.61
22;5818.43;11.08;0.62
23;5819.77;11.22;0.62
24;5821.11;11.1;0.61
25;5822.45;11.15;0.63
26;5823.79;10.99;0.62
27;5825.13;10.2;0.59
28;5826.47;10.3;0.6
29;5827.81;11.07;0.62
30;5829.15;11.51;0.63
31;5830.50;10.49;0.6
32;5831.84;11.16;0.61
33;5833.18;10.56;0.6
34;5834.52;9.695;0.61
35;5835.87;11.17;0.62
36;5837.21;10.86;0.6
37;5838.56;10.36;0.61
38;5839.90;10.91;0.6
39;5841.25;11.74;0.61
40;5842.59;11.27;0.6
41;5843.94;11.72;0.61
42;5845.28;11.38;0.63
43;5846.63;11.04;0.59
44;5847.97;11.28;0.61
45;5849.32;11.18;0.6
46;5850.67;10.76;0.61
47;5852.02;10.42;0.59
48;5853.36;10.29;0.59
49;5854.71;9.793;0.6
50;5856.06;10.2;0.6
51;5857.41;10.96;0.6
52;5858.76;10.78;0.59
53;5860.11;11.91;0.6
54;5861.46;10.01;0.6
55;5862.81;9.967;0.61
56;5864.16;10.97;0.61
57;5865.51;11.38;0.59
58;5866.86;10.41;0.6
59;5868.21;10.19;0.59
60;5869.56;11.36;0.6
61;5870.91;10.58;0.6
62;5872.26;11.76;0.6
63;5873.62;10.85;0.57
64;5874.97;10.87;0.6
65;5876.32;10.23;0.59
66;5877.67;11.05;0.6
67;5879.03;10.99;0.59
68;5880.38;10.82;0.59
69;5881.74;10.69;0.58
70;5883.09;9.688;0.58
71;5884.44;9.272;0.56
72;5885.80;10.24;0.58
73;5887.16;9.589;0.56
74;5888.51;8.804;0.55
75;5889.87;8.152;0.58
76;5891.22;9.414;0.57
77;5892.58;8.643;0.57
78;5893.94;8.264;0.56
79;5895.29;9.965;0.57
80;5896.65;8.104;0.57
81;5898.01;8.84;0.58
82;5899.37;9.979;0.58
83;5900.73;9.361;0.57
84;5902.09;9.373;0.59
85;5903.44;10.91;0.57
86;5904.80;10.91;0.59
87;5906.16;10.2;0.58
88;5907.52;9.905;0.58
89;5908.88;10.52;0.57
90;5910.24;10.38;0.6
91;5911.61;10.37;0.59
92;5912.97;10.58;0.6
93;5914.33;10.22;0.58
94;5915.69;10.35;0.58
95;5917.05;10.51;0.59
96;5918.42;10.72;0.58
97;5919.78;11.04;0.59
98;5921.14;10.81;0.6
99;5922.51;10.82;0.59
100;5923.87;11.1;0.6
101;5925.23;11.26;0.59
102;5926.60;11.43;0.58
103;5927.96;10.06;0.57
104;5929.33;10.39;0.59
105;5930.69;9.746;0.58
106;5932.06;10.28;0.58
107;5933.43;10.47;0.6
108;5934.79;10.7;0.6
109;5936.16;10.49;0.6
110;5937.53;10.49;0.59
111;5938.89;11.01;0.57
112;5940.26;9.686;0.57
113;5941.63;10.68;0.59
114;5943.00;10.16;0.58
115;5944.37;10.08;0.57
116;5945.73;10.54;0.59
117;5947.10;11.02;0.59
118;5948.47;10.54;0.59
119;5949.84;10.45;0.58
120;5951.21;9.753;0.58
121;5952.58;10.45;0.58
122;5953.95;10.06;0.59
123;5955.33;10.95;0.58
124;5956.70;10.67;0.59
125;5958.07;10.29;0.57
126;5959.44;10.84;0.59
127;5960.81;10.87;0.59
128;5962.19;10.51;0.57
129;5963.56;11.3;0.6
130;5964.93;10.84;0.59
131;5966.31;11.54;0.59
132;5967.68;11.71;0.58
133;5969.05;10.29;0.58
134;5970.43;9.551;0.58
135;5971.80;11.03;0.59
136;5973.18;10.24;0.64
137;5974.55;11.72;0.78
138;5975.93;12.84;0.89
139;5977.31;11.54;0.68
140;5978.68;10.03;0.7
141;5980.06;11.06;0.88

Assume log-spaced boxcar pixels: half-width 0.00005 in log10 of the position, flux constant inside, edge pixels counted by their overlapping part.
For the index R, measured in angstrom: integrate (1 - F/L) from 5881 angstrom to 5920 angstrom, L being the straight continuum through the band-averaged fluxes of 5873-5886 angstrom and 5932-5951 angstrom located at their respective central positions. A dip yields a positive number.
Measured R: 2.5 angstrom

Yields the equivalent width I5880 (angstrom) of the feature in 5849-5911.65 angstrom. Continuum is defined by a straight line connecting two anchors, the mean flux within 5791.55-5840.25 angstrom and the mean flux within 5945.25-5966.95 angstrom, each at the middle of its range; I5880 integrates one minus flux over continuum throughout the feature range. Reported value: 3.39 angstrom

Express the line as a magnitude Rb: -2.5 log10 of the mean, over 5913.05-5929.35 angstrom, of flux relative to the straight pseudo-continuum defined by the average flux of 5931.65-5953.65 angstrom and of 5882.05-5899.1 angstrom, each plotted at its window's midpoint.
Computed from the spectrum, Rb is -0.09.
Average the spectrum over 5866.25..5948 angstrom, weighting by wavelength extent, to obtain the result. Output 10.3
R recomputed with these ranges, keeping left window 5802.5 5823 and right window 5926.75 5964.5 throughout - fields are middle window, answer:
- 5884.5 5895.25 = 1.6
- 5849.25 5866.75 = 0.3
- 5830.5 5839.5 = 0.2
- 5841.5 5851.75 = -0.3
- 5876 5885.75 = 0.3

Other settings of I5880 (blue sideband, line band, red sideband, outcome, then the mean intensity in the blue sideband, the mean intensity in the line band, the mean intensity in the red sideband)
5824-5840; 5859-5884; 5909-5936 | -0.24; 10.7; 10.8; 10.6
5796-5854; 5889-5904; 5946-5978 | 2.36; 10.9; 9.17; 10.8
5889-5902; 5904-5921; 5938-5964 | -1.87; 8.98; 10.5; 10.5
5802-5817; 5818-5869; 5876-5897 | -2.20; 11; 10.8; 9.63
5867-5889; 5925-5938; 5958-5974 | 0.18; 10.5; 10.5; 10.8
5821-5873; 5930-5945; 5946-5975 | 0.52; 10.8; 10.3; 10.7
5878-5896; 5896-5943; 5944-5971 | -1.25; 9.6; 10.3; 10.6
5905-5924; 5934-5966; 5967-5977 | 0.92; 10.5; 10.5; 11.1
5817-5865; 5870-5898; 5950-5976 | 2.41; 10.8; 9.88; 10.8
